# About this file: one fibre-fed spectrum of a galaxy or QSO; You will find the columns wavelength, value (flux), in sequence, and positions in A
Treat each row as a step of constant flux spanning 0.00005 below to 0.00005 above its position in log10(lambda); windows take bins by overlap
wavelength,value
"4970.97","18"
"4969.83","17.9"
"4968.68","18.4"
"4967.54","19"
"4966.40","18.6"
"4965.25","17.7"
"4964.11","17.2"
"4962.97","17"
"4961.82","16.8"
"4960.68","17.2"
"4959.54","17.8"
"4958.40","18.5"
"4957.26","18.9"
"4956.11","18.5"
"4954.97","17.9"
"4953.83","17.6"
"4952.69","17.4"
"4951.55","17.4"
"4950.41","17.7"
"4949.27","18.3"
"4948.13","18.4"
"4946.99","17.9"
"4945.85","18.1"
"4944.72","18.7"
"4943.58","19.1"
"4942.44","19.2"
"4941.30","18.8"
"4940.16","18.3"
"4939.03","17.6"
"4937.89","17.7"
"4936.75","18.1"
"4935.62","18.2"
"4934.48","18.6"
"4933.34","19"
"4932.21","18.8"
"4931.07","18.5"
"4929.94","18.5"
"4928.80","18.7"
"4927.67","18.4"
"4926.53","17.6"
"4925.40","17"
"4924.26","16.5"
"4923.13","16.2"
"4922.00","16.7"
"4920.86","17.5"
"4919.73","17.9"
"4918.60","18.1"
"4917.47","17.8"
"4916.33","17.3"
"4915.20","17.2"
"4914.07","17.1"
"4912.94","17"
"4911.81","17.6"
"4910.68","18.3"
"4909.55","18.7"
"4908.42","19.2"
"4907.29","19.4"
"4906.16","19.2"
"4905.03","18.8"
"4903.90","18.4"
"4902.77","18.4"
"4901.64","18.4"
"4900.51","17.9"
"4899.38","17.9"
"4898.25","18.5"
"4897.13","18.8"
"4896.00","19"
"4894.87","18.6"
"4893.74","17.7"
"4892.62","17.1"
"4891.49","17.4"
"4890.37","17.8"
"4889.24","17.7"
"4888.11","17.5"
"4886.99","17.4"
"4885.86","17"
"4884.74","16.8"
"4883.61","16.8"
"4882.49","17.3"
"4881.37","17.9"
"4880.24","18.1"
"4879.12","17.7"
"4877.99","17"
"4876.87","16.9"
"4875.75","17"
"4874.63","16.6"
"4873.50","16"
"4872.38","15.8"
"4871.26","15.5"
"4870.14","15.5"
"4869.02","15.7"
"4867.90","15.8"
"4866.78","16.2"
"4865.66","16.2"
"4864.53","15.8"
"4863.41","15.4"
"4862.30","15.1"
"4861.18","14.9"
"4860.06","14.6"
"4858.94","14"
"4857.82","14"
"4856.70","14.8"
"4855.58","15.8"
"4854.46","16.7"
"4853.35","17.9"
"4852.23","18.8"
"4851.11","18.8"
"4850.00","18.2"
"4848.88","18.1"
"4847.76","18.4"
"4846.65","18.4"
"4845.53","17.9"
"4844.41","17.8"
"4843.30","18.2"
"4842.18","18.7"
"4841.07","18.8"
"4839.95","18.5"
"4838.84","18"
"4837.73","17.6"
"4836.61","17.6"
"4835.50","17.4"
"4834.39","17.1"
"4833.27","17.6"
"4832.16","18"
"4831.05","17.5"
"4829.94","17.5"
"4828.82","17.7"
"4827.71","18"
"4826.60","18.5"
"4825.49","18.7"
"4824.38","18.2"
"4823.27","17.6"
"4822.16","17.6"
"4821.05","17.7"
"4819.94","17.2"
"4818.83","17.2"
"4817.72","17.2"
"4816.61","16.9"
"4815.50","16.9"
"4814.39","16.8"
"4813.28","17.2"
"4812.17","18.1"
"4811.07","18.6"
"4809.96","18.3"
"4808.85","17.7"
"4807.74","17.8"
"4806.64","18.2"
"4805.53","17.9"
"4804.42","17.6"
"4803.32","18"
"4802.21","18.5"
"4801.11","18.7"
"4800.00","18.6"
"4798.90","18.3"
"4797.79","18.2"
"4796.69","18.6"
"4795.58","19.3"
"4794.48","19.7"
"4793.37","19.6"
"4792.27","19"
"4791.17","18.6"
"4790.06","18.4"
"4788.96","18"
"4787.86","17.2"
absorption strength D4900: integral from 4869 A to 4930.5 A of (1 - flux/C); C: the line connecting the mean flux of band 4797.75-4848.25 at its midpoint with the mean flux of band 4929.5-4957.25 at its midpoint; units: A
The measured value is 1.8 A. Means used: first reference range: 17.9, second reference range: 18.3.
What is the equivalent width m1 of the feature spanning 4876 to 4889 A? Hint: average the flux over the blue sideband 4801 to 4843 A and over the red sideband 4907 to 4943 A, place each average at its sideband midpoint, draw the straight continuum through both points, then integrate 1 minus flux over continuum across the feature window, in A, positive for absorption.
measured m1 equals 0.4 A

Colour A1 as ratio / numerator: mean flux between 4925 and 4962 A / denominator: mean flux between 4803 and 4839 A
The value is 1.0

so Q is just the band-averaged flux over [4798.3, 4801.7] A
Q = 18.5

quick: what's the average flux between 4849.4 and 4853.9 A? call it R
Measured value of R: 18.4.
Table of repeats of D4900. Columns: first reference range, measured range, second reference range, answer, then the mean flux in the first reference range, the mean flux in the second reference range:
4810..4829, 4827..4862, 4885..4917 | 0.9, 17.7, 18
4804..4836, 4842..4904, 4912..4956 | 2.5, 17.7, 17.9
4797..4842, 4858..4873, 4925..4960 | 2.2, 17.9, 18.2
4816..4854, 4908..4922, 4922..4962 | 0.2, 17.9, 18.1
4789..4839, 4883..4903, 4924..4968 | 0.3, 18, 18.1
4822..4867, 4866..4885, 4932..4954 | 1.0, 17.2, 18.3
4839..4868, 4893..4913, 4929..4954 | -0.9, 16.9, 18.3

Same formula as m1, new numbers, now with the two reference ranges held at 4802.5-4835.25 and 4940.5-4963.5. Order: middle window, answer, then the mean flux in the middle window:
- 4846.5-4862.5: 1.12 A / 16.6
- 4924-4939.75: -0.10 A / 18.1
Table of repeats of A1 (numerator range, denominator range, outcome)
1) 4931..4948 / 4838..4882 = 1.10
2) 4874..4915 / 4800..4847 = 1.00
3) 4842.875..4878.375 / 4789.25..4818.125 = 0.91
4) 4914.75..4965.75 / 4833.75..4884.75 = 1.06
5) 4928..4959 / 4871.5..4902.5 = 1.05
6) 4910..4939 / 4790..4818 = 0.98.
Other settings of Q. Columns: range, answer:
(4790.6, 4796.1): 19.2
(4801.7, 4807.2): 18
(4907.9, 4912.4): 18.4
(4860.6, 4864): 15.2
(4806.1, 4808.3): 18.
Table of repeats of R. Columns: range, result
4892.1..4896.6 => 18.1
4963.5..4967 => 17.9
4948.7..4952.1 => 17.8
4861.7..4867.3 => 15.7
